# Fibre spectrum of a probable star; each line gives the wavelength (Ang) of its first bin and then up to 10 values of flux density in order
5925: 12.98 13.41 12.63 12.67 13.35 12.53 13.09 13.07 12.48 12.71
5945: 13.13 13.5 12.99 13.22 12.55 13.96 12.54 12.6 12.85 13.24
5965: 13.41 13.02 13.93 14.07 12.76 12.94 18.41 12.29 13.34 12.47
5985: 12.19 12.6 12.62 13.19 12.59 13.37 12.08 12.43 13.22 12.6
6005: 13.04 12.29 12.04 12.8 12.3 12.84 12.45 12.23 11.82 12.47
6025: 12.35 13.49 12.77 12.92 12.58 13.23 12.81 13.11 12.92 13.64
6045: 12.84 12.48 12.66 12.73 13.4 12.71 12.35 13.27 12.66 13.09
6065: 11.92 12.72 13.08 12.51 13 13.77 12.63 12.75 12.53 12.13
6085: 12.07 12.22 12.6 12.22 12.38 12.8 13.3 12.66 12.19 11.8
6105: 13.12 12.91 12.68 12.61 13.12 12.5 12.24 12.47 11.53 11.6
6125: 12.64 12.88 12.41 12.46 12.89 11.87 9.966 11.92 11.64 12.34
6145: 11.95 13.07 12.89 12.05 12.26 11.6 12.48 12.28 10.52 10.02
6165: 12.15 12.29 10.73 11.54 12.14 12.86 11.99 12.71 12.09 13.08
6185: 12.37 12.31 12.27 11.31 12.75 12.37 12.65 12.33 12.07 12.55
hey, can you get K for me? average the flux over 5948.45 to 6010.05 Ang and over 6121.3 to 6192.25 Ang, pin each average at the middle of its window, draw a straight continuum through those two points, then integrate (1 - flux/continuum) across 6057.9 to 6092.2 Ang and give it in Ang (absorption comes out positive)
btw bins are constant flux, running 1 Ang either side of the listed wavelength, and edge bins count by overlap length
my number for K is -0.4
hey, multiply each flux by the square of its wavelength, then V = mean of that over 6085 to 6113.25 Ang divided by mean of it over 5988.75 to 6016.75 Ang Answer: 1.0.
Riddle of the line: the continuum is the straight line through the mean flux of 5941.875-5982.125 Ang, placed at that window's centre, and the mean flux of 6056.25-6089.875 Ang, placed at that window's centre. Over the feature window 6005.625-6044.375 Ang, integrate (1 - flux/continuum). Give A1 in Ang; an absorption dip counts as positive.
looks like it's 0.8 Ang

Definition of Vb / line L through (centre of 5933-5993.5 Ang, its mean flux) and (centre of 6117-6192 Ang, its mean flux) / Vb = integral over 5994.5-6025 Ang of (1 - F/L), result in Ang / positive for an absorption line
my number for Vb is 0.9 Ang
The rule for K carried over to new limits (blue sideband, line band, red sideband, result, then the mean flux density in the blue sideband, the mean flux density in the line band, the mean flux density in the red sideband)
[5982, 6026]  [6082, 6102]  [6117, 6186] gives -0.3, 12.5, 12.5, 12.1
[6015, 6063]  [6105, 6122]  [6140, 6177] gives -0.4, 12.8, 12.5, 11.9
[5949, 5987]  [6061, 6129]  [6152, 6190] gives -0.5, 13.3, 12.6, 12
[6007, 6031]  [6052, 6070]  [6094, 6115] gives -0.3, 12.5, 12.8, 12.7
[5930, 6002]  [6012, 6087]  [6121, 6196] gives -0.5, 13.1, 12.7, 12.1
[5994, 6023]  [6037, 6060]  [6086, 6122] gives -0.7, 12.5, 12.9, 12.5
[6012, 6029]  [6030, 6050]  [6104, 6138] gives -0.7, 12.5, 12.9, 12.3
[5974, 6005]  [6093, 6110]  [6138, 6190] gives -0.3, 13.1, 12.7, 12.1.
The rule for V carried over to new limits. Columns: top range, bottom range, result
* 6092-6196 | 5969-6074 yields 0.99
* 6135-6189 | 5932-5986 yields 0.97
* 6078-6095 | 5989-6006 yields 1.00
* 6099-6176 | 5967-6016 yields 0.98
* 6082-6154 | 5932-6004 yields 0.99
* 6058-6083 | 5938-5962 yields 1.03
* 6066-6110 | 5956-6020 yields 1.01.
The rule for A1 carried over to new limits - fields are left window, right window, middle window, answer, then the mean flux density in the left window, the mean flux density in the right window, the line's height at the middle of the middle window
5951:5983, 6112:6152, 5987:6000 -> 0.52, 13.4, 12.2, 13.2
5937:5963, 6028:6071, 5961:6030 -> -0.06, 13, 12.8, 12.9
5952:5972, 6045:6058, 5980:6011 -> 0.86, 13.2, 12.7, 13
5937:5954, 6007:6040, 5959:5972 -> -0.48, 13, 12.6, 12.9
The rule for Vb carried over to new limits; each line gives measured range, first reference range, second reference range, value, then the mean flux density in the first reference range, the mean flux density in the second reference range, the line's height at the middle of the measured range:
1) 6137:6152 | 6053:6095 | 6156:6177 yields -0.2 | 12.7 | 11.7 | 11.9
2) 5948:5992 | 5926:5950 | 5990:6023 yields -1.6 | 13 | 12.6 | 12.8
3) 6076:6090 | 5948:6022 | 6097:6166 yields 0.0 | 13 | 12.2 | 12.4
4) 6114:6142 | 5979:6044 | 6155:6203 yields 0.4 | 12.7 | 12.1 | 12.3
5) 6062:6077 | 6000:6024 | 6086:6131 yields -0.4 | 12.5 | 12.5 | 12.5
